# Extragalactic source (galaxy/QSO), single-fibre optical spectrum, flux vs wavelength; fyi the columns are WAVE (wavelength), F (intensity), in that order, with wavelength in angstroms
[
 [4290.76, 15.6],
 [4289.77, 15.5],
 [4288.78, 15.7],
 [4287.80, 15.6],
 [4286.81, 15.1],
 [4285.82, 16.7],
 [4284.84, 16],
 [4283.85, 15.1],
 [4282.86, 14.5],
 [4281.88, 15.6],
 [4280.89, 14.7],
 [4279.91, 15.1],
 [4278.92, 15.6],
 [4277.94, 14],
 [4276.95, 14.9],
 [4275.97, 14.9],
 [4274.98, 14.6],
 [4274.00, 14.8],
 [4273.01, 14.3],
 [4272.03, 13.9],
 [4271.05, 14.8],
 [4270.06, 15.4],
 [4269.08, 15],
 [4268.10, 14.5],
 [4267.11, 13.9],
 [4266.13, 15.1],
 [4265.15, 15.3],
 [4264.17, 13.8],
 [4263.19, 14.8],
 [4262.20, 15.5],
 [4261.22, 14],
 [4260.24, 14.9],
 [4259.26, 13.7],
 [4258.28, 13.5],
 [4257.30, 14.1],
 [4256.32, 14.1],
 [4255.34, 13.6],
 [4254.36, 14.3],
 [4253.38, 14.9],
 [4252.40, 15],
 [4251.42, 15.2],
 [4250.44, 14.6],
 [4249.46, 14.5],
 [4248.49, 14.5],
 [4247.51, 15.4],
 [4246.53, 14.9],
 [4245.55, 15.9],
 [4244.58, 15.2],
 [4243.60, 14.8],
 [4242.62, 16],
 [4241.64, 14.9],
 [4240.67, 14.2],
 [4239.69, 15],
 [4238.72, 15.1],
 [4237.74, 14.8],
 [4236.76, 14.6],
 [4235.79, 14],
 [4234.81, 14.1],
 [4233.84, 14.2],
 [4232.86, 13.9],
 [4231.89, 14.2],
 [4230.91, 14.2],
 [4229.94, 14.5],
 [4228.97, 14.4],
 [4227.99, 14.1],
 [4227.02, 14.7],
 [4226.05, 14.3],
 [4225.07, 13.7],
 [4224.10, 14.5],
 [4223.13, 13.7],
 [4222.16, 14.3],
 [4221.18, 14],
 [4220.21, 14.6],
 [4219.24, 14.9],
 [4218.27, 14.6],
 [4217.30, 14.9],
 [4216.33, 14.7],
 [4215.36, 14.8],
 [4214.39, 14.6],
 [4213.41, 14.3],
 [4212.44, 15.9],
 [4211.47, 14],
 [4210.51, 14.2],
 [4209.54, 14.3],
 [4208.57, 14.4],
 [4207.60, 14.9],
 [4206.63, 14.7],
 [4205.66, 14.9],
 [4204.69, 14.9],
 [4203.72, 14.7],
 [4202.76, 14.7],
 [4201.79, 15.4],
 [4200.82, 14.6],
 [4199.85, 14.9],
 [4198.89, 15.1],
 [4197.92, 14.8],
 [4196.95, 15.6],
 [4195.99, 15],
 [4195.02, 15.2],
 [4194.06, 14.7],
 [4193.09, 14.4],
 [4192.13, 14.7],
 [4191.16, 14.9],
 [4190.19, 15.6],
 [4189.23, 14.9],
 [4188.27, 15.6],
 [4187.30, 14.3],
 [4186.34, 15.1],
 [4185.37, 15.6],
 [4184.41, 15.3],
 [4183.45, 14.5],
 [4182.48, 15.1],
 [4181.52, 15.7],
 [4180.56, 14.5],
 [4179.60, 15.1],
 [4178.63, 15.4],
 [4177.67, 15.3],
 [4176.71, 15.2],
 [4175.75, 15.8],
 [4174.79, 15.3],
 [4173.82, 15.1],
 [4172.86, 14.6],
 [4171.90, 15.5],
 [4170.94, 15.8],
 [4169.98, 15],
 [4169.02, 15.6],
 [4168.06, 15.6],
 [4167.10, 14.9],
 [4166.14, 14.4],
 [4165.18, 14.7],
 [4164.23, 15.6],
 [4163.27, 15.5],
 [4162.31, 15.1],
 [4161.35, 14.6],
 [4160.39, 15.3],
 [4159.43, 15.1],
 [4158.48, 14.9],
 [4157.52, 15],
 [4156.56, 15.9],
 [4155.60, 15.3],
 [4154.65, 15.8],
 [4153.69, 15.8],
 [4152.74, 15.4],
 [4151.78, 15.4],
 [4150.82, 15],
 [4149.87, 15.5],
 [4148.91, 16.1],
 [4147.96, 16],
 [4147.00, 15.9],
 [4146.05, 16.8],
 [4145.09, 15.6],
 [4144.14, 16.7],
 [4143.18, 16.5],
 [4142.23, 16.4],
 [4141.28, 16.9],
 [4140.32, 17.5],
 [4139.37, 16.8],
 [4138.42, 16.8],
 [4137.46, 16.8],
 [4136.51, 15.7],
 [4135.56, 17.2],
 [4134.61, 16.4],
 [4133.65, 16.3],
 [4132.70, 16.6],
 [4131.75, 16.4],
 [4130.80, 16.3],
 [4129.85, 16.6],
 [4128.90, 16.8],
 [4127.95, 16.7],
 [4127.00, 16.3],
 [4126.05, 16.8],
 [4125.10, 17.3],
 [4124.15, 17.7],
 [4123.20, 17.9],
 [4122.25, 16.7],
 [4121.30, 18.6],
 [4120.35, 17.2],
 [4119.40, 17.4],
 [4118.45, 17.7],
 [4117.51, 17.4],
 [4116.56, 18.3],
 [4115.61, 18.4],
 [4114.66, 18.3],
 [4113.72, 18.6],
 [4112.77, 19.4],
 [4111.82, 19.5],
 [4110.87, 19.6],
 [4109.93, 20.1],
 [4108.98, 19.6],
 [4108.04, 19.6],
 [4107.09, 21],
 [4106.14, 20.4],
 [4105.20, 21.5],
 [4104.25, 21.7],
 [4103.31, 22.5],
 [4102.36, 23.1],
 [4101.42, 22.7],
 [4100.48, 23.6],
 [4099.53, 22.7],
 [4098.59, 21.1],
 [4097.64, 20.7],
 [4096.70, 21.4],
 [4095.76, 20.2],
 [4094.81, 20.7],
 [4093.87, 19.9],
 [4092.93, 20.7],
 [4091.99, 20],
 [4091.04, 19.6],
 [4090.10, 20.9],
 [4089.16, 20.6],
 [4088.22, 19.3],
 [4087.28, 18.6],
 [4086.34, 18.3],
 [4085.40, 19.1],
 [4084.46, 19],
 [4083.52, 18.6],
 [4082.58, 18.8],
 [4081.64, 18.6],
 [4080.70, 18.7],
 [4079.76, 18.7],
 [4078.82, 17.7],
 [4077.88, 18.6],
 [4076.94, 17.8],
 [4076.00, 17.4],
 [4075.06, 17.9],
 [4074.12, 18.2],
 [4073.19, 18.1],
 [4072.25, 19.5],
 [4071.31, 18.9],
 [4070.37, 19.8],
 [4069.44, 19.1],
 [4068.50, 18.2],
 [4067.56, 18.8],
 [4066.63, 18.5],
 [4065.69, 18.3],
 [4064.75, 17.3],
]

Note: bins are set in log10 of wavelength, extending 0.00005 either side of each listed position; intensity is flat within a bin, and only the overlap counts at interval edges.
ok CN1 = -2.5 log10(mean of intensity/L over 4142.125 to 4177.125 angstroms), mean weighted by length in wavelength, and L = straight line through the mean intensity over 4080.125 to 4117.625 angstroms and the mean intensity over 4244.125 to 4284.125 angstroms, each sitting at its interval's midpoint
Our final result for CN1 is 0.17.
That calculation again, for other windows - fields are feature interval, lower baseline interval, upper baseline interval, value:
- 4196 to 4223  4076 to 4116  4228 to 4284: 0.10 mag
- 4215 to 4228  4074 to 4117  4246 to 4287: 0.12 mag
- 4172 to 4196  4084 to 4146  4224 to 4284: 0.11 mag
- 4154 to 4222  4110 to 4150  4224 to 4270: 0.06 mag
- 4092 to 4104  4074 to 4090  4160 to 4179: -0.20 mag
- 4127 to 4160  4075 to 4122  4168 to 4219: 0.08 mag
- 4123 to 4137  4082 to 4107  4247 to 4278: 0.16 mag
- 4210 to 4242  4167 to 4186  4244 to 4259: 0.03 mag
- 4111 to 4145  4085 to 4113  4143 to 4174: 0.05 mag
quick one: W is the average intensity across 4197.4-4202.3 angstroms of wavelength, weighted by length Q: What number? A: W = 14.9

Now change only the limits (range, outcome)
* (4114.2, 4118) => 18.1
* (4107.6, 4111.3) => 19.8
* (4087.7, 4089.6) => 19.9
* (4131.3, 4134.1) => 16.5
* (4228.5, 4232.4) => 14.3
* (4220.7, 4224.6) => 14.1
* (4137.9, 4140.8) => 17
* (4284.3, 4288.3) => 15.9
